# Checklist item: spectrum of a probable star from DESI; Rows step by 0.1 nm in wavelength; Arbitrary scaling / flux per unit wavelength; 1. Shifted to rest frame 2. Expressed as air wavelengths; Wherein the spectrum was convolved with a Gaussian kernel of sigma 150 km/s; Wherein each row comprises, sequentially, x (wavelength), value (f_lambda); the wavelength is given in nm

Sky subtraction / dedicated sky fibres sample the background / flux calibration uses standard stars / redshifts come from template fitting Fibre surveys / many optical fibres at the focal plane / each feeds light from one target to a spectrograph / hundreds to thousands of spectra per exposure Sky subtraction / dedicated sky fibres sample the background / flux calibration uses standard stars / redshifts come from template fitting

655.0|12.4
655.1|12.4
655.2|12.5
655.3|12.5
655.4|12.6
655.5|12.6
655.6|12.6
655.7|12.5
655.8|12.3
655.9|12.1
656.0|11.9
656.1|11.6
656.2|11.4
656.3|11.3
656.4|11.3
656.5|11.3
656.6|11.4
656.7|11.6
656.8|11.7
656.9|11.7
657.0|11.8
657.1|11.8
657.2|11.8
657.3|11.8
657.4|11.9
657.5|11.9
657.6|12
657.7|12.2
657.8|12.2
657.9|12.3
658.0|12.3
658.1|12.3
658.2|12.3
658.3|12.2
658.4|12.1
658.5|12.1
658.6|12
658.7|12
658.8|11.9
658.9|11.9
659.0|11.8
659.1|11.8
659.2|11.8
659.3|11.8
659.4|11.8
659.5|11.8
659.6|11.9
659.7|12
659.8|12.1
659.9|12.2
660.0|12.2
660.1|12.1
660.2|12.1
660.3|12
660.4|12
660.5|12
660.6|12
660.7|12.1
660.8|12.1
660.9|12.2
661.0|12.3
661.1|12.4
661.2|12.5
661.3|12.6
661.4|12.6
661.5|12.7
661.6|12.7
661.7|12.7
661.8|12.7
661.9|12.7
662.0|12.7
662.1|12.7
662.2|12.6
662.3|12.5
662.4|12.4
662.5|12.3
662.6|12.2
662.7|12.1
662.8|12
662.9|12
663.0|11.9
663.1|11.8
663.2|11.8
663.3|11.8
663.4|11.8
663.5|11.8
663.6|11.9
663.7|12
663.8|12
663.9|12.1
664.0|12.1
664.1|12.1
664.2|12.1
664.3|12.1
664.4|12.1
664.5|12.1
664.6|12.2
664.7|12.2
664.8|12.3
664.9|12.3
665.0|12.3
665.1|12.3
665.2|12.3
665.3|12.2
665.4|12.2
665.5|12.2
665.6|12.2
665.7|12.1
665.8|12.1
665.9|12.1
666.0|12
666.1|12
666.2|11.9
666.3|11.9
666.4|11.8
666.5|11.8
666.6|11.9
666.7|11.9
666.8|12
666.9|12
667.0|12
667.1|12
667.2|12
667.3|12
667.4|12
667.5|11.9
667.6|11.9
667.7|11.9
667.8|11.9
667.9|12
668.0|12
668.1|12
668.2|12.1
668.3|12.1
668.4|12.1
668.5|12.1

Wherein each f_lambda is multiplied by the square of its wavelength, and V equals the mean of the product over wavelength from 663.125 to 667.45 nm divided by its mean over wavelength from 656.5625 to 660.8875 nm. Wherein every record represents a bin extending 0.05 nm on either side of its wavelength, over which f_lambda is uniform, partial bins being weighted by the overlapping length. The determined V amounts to 1.03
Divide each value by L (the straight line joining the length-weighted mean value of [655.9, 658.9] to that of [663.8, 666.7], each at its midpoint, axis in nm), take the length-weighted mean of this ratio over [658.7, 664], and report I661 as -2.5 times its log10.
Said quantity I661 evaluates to -0.01 mag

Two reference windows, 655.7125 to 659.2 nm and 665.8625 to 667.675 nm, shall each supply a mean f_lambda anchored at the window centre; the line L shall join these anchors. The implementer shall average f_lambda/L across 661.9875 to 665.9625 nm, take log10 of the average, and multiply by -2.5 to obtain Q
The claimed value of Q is -0.02 mag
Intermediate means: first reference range 11.9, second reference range 11.9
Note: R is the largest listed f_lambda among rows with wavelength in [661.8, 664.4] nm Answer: 12.7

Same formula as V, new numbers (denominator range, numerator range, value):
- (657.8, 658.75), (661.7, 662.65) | 1.04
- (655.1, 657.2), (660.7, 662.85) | 1.06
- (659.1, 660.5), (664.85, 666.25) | 1.03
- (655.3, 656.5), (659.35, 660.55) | 1.01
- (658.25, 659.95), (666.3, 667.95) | 1.02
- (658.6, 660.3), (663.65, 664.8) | 1.03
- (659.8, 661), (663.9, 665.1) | 1.02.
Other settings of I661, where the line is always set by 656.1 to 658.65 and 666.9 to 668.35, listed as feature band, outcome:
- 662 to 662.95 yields -0.036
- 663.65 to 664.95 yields -0.017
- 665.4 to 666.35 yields -0.009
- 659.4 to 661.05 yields -0.015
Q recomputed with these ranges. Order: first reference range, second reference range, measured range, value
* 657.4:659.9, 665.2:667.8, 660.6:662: -0.041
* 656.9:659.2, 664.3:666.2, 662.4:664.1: 0.012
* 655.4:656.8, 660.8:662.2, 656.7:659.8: 0.016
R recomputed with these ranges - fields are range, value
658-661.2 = 12.5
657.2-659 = 12.3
